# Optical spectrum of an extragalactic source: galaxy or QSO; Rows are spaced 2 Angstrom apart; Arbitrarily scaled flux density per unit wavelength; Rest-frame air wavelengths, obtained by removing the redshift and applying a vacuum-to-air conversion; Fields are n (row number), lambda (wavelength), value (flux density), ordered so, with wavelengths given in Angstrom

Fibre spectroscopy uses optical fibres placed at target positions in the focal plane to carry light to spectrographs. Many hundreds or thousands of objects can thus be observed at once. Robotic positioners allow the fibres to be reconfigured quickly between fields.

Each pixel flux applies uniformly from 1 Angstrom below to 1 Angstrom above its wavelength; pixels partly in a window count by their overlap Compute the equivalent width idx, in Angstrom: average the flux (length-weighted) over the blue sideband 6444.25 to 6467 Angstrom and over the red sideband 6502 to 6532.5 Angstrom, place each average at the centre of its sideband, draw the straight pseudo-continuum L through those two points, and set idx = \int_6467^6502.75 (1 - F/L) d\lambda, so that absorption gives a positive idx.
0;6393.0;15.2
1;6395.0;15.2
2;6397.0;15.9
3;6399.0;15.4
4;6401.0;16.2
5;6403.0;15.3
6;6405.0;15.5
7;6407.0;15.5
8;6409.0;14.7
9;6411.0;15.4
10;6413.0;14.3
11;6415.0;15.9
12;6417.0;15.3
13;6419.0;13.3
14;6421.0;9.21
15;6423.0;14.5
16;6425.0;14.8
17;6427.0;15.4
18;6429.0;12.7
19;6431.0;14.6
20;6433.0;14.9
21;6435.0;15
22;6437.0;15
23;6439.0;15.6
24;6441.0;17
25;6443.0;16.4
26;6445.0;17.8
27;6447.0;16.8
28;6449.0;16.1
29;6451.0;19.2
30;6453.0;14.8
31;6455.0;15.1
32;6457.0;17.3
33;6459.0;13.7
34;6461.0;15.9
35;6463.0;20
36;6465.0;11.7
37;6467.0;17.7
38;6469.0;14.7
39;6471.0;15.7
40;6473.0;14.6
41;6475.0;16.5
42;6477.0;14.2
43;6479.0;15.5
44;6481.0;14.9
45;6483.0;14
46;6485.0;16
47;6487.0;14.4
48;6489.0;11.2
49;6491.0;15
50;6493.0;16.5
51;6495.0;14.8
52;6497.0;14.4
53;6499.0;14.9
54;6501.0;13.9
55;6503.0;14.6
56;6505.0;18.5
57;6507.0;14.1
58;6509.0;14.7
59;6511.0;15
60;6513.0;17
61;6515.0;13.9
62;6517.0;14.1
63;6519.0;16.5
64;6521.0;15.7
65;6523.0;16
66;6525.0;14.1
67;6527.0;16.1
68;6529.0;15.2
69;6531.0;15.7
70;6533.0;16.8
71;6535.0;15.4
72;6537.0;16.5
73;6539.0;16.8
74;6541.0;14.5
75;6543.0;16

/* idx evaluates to 2.3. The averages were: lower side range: 16.3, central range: 14.9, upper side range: 15.4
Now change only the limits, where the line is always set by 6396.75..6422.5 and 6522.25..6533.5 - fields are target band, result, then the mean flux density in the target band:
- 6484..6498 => 0.6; 14.6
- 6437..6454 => -1.8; 16.6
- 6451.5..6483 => -0.7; 15.5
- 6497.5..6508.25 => 0.2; 15.2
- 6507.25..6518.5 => 0.4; 15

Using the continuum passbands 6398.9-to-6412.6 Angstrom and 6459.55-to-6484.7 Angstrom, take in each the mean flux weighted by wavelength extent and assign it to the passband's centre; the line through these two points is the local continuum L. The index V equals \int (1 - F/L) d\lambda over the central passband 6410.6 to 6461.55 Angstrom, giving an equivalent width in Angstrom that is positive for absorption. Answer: 0.60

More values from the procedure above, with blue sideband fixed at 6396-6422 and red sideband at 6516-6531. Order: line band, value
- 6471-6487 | 0.1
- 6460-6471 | -0.7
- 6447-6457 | -1.0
